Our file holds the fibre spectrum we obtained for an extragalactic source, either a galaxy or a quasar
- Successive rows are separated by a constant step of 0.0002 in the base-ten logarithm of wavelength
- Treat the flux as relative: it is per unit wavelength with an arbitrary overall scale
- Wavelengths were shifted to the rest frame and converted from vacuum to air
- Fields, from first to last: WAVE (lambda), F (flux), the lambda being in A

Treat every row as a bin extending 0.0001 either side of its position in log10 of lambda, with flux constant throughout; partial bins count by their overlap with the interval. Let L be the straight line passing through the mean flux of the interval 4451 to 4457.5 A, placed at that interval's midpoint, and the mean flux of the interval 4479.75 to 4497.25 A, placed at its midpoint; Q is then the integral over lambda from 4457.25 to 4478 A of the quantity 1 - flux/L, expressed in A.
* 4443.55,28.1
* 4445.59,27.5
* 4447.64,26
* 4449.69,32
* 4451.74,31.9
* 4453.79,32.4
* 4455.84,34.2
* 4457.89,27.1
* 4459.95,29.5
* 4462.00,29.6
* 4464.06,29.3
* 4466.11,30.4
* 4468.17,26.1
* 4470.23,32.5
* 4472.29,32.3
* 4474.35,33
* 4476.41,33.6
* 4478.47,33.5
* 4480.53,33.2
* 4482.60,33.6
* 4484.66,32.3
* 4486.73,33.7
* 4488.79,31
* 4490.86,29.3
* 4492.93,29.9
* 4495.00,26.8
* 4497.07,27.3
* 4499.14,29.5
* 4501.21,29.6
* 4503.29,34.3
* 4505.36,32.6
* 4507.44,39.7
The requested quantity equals 0.8 A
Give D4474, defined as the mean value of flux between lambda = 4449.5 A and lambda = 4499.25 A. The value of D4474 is 31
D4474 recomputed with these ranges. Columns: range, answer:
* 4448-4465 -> 30.6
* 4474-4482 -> 33.4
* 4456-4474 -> 29.9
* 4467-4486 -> 32.2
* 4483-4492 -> 31.7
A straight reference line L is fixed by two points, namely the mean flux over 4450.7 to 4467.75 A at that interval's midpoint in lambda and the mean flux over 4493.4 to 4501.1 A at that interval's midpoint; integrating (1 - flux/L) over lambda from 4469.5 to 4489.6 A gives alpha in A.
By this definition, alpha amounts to -2.5 A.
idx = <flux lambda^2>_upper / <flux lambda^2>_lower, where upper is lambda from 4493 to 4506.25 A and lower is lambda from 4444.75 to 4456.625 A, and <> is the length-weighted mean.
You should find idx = 1.00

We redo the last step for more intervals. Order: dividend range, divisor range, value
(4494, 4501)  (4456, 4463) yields 0.97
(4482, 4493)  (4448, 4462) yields 1.04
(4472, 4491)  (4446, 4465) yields 1.10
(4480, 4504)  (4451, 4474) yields 1.02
